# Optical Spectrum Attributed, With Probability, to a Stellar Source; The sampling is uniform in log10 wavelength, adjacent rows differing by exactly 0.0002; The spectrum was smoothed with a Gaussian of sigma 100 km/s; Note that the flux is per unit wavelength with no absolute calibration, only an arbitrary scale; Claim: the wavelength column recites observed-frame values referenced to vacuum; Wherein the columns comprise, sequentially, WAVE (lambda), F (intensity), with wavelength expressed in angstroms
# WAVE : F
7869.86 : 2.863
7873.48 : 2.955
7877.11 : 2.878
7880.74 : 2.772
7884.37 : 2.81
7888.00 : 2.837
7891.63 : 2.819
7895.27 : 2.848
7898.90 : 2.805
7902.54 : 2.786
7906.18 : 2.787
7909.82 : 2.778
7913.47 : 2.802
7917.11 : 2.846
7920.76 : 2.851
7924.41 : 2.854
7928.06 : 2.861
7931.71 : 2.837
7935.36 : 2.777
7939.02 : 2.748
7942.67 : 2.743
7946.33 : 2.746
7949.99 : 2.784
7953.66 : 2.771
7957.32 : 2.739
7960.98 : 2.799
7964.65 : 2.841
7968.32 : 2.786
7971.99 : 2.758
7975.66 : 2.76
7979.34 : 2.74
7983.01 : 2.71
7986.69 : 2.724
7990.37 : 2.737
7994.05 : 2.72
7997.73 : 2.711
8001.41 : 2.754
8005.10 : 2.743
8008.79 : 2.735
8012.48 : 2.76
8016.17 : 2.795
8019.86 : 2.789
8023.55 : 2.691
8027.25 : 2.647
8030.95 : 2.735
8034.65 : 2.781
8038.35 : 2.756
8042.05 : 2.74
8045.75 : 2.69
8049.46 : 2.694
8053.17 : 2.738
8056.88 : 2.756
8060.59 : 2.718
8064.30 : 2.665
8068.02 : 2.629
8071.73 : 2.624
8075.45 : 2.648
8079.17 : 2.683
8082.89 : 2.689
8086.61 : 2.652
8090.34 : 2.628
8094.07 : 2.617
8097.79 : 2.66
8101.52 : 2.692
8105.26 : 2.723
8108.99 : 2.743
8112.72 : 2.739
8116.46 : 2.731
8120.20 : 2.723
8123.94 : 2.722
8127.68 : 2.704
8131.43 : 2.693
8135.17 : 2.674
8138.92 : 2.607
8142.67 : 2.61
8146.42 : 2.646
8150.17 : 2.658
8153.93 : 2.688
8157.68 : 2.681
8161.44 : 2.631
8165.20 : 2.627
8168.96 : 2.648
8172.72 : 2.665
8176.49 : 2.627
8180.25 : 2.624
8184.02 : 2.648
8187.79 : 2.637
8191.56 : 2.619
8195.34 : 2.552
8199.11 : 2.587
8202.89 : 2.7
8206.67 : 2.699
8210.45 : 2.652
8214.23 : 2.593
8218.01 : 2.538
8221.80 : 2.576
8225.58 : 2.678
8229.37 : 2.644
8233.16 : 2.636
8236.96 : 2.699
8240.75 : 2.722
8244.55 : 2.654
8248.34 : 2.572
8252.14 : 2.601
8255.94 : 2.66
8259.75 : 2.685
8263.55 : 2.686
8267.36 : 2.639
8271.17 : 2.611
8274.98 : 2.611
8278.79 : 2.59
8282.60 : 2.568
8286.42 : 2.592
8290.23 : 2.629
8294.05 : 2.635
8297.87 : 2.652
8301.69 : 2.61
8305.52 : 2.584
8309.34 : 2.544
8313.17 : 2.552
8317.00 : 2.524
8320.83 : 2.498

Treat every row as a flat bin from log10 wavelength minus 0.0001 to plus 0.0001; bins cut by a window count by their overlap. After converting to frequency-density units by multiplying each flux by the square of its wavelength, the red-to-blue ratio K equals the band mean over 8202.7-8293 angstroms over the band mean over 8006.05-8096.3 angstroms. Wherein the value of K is 1.02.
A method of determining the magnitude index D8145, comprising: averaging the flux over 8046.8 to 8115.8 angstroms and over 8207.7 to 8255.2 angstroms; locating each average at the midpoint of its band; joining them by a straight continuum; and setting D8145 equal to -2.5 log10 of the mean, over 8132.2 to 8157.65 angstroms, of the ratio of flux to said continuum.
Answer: 0.00 mag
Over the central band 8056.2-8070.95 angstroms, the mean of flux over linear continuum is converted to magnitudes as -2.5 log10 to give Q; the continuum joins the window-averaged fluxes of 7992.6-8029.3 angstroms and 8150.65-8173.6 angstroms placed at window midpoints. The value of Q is 0.01 mag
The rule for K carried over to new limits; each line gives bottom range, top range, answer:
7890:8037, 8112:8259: 1.01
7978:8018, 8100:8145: 1.02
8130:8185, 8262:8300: 1.02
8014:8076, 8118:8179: 1.01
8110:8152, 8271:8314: 1.01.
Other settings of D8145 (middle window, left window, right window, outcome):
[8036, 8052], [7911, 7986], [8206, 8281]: 0.01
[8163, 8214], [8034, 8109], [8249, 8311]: 0.01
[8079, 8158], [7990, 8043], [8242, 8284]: 0.01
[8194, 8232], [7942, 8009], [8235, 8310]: 0.01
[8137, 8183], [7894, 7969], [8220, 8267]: 0.02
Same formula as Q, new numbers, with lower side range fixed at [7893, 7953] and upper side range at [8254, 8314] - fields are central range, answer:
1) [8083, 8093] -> 0.03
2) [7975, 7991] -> 0.02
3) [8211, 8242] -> 0.00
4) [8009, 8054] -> 0.00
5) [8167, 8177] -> 0.01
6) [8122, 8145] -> 0.01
